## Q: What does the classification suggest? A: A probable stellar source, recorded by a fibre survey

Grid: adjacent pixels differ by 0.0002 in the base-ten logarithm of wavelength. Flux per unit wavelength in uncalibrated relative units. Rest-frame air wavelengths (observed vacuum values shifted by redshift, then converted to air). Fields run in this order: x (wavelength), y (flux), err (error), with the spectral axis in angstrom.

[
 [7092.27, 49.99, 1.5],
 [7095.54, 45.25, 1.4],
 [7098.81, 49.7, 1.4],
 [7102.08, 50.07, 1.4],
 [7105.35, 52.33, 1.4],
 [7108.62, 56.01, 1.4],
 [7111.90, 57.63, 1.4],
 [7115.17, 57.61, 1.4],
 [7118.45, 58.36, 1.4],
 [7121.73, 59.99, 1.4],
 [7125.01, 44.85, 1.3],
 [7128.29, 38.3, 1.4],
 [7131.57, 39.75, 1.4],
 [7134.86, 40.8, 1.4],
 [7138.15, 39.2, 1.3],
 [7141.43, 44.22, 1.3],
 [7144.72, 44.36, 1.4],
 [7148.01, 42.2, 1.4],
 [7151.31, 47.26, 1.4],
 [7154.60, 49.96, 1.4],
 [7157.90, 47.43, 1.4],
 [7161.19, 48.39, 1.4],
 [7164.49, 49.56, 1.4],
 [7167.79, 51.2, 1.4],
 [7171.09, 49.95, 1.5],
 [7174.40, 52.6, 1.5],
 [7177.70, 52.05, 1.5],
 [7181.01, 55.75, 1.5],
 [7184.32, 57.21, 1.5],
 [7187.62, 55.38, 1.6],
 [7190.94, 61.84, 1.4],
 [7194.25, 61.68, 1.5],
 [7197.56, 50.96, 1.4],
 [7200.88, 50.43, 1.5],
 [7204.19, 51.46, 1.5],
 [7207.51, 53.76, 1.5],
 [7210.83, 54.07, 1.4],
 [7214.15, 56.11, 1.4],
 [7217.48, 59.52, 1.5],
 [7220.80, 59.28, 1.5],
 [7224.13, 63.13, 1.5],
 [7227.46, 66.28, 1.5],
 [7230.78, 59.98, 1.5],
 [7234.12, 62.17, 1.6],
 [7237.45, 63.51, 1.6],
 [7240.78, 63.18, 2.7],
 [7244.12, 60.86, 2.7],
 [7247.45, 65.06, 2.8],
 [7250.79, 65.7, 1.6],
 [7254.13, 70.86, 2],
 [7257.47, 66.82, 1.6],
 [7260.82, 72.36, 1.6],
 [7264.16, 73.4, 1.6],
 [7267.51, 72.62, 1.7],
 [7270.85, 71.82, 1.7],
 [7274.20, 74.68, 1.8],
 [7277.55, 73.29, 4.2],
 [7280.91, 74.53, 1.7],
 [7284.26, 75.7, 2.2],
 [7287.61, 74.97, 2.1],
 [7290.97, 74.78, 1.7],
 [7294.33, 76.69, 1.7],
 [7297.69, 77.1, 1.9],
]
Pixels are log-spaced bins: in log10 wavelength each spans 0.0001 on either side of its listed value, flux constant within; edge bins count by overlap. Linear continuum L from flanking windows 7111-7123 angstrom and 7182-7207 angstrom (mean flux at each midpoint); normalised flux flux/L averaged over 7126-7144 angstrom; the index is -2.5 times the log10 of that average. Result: 0.376 mag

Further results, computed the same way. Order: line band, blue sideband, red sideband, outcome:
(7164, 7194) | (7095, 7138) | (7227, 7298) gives 0.08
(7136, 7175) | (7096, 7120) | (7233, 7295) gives 0.25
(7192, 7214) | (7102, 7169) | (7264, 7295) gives 0.12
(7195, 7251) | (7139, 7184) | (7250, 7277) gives 0.06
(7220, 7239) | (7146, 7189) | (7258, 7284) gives 0.03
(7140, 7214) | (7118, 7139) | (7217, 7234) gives 0.04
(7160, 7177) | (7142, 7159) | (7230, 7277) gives -0.01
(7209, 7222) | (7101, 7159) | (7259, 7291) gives 0.11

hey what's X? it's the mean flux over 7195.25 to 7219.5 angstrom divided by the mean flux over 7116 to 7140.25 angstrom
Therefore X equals 1.17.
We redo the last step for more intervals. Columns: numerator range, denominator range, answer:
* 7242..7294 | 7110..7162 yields 1.50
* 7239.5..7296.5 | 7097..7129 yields 1.35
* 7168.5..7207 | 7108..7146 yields 1.13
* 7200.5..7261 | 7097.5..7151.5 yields 1.27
